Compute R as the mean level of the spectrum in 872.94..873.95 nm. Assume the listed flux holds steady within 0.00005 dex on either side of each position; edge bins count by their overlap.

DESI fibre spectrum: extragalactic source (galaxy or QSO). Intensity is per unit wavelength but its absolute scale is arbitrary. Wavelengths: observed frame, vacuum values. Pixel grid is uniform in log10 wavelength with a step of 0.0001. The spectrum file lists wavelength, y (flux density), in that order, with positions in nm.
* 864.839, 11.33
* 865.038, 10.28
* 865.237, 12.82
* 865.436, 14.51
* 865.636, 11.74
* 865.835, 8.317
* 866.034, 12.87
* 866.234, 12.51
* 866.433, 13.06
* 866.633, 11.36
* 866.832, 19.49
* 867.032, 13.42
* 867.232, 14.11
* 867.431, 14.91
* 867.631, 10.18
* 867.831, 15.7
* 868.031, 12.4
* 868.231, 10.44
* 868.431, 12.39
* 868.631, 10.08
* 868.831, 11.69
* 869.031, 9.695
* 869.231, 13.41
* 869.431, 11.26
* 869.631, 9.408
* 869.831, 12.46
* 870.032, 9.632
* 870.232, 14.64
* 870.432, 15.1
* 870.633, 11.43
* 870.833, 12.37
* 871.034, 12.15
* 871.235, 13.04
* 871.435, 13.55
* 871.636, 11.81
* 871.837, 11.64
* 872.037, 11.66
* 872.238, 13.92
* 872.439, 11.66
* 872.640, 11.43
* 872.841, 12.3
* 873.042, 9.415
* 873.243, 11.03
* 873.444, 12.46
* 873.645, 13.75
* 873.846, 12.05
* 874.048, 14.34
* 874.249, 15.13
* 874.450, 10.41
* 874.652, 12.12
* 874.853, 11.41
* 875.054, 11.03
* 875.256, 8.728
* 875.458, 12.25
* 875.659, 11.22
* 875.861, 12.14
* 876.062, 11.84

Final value 11.7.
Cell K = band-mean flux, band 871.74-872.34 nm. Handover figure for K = 12.4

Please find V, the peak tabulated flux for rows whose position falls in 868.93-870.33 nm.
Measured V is 14.64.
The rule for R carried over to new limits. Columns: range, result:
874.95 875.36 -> 9.9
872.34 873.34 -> 11.2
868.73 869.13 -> 10.7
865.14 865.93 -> 11.9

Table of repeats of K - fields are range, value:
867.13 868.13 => 13.5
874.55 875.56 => 11.1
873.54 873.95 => 12.9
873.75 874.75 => 12.8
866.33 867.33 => 14.3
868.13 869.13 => 10.9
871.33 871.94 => 12.4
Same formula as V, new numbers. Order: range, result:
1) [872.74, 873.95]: 13.75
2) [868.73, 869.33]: 13.41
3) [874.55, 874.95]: 12.12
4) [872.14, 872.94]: 13.92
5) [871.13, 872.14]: 13.55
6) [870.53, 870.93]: 12.37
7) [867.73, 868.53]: 15.7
